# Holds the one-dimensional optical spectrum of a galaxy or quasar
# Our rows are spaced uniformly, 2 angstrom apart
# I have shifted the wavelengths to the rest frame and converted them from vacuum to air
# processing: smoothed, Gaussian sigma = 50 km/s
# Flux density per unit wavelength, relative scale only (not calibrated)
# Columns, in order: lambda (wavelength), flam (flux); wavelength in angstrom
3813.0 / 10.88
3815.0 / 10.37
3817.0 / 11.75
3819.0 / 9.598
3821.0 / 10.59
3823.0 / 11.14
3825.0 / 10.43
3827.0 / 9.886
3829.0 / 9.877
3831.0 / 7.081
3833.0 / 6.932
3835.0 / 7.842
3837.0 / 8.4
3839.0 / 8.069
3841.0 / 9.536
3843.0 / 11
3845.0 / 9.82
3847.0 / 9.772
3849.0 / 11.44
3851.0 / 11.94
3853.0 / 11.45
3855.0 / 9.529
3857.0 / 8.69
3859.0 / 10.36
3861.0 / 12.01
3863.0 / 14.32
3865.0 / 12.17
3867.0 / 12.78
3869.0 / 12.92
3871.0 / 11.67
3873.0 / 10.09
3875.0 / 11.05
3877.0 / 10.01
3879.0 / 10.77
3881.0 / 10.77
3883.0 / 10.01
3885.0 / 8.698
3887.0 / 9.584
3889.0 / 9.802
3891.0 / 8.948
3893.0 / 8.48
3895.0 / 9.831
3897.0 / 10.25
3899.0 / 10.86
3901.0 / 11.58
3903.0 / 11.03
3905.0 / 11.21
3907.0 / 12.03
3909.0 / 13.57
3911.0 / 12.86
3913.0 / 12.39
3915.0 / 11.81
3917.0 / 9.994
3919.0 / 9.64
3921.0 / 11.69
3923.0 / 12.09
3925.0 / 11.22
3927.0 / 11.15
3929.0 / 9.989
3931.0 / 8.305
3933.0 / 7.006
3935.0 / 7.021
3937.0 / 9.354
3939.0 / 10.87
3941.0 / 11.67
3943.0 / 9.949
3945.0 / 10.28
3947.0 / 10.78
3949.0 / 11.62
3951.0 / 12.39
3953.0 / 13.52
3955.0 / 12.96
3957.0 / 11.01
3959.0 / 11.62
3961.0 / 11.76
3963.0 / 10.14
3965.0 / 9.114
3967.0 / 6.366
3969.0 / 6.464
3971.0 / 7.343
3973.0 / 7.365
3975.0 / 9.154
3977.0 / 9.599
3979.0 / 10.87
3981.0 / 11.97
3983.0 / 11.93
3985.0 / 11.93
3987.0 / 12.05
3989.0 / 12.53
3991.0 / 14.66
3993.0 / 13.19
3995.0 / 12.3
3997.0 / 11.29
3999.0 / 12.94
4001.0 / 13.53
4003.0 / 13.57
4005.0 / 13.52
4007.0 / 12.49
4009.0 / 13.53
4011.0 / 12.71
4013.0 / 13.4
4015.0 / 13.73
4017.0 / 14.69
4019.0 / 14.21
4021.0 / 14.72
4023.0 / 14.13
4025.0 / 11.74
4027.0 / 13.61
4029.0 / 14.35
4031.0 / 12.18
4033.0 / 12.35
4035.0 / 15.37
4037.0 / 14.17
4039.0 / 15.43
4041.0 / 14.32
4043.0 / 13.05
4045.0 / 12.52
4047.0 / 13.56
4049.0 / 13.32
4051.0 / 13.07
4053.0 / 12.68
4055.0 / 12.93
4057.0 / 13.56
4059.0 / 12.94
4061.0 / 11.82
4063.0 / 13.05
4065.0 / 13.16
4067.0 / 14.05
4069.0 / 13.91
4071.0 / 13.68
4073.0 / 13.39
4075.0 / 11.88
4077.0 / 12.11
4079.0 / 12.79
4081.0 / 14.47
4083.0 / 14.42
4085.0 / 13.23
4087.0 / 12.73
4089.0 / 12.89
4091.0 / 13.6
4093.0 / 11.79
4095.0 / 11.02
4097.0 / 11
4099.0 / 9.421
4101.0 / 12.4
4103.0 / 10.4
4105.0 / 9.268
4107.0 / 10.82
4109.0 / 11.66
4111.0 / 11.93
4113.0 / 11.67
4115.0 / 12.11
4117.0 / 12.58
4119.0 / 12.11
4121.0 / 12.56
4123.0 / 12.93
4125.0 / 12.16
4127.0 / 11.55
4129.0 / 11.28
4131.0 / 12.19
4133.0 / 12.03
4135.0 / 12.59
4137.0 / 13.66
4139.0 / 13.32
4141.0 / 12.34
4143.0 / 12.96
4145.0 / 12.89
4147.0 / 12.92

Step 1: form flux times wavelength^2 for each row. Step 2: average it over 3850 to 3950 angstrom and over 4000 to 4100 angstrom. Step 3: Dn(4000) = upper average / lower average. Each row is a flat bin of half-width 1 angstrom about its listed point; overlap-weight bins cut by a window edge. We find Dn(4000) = 1.33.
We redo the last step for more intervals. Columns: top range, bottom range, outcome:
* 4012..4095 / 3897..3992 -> 1.31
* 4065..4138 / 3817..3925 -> 1.31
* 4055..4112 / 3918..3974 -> 1.32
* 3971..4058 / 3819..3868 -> 1.37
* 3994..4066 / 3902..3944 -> 1.31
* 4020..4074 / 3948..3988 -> 1.34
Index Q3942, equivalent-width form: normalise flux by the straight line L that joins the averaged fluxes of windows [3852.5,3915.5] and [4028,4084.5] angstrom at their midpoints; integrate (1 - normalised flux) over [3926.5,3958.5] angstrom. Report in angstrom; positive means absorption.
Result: 3.5 angstrom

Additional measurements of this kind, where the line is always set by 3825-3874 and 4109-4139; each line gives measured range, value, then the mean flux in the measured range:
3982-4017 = -4.8 angstrom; 13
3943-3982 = 3.1 angstrom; 10.2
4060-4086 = -2.9 angstrom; 13.2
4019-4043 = -4.6 angstrom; 13.8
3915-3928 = -0.2 angstrom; 11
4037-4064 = -3.6 angstrom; 13.3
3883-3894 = 1.5 angstrom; 9.18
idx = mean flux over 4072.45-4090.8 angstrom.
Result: 13.1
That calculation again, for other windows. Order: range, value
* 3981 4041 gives 13.3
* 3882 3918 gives 10.7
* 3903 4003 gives 10.9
